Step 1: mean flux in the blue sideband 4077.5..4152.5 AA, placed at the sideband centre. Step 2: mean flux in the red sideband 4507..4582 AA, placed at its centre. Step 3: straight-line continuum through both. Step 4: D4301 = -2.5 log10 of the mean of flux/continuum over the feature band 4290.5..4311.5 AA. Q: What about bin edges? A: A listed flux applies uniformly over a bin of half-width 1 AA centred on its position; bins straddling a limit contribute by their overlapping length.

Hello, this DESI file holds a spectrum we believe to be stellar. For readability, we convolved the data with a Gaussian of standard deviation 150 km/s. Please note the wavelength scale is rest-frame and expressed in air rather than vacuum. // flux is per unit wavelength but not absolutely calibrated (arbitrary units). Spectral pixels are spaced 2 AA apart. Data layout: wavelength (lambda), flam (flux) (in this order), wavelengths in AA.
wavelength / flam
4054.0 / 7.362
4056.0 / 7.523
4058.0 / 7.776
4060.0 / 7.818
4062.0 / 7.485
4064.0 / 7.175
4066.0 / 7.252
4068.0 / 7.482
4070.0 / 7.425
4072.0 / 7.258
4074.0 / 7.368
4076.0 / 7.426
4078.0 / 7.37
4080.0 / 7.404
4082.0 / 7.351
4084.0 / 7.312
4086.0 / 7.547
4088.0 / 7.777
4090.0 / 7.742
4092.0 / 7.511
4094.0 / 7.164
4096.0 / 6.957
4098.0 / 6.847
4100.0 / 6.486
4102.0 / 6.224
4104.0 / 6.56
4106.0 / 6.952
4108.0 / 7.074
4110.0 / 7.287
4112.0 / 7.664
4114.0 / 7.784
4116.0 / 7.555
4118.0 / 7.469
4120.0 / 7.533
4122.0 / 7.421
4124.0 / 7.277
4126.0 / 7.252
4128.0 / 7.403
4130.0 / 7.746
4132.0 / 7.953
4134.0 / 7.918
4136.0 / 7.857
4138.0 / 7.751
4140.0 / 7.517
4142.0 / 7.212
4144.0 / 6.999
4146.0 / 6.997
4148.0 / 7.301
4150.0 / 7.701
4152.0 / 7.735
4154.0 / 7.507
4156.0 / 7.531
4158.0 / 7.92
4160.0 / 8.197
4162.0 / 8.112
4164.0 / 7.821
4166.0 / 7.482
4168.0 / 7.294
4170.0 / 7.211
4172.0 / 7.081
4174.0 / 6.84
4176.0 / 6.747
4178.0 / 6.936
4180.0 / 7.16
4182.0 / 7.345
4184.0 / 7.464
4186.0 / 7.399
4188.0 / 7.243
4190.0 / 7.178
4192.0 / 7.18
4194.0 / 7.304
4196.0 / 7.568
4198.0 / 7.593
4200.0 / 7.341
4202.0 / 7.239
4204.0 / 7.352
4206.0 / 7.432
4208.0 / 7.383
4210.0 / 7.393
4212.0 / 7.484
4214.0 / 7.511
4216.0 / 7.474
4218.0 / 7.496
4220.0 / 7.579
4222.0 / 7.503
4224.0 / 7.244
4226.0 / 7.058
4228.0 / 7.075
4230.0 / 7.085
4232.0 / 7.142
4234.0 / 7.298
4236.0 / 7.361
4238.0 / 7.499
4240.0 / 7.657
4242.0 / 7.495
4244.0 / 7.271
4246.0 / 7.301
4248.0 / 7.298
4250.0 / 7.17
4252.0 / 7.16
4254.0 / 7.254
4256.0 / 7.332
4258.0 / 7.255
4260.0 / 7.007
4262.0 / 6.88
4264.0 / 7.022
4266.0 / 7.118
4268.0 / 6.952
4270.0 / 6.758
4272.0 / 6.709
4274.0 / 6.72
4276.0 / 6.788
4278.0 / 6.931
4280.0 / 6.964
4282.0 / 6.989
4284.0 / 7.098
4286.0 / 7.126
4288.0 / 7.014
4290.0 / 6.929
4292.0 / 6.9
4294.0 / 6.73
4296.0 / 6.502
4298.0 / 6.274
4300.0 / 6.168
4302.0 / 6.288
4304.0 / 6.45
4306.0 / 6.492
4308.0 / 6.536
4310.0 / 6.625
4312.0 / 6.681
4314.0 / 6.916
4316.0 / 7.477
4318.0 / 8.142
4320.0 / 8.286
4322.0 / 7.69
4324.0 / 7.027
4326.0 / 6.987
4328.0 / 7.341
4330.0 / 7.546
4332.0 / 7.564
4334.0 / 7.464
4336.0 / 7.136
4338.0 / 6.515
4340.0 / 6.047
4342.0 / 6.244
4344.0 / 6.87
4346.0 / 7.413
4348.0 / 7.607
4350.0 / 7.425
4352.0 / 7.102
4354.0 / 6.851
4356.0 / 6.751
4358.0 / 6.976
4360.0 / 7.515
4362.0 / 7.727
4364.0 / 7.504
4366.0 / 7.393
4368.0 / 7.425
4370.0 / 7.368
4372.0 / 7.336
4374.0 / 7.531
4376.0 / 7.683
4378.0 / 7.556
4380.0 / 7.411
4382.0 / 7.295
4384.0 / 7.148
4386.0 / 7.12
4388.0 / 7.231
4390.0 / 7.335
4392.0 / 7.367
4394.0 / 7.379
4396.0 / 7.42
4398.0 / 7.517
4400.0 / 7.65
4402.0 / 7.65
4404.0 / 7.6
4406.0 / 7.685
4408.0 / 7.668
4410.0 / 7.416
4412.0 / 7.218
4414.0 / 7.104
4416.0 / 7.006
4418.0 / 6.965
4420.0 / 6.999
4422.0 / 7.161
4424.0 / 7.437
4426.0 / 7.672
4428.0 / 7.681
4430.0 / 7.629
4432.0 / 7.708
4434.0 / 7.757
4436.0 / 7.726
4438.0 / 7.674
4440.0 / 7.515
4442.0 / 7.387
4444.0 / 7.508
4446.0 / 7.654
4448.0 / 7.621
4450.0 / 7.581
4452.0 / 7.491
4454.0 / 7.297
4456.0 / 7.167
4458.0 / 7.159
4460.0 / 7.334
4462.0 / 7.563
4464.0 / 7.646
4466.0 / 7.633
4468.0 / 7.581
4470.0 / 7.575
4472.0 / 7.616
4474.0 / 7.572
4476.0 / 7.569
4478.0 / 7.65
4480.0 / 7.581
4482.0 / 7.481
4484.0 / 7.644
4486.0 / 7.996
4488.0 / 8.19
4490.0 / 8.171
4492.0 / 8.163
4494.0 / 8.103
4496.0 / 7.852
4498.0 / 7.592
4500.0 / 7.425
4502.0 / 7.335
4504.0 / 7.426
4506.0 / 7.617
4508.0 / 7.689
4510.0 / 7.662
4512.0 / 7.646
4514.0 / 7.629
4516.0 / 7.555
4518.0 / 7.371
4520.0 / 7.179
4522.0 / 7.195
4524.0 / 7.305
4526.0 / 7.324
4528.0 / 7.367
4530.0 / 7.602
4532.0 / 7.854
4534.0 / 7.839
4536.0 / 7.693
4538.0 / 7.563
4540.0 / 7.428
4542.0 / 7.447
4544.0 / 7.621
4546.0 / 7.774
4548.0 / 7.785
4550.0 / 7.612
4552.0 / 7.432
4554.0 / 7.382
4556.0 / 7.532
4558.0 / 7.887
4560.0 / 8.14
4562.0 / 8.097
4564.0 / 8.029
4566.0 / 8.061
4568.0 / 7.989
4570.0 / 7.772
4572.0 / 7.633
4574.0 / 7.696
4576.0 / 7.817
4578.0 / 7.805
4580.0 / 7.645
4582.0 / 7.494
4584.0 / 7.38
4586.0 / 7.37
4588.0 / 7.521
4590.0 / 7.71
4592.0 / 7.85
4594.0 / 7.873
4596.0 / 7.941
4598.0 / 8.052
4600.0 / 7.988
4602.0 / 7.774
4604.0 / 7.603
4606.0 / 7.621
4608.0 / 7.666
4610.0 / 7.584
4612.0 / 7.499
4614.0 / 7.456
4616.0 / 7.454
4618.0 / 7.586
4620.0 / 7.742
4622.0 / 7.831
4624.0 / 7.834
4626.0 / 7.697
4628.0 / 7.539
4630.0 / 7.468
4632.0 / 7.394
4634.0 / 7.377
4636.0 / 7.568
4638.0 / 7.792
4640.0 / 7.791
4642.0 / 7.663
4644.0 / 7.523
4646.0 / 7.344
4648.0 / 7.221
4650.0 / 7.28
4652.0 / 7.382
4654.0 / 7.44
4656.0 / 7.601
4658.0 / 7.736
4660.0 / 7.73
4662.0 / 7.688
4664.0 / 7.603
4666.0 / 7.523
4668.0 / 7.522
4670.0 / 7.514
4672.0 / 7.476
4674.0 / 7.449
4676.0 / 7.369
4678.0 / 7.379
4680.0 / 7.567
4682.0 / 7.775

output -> 0.15 mag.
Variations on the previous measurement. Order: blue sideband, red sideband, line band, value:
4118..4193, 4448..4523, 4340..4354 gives 0.08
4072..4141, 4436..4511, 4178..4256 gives 0.02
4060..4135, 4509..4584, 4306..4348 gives 0.06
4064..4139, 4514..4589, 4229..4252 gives 0.02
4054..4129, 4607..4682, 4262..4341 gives 0.07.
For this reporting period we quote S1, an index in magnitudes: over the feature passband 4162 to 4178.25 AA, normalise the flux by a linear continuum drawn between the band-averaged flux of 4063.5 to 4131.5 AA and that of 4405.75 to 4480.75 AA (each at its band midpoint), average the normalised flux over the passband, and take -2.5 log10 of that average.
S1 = 0.01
